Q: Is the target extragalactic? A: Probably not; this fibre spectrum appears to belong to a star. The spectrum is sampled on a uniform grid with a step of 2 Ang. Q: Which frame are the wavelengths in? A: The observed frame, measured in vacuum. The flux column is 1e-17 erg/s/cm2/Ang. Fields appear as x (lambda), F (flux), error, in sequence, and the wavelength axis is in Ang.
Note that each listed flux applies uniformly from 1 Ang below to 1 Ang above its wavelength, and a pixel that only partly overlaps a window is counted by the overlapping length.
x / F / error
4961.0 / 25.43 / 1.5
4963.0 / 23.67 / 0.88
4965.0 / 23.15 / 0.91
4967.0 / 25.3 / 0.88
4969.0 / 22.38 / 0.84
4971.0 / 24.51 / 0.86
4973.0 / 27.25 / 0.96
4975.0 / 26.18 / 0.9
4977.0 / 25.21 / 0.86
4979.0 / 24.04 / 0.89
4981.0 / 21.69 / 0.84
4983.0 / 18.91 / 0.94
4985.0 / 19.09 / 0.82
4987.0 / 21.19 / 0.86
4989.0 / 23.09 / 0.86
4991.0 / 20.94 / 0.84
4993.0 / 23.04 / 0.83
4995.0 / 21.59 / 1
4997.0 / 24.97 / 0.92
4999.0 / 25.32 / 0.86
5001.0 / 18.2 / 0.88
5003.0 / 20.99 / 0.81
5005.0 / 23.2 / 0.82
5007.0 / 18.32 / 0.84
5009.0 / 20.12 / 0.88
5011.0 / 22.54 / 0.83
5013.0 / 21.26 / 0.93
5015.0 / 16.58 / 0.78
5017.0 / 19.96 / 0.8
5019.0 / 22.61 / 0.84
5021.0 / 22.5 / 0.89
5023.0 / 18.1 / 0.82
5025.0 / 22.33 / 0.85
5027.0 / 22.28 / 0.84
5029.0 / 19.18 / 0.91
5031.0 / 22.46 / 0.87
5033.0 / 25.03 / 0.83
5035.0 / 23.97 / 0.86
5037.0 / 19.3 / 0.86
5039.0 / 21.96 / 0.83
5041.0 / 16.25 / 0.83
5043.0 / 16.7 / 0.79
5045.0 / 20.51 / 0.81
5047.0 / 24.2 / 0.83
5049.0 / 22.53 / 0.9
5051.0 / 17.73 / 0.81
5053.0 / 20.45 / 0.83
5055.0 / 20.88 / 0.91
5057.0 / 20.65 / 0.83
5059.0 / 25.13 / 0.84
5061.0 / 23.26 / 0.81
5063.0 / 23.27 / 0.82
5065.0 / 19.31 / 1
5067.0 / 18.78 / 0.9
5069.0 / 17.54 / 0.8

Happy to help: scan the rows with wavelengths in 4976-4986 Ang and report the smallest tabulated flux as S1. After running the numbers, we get 18.91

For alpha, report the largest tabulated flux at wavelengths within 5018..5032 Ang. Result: 22.61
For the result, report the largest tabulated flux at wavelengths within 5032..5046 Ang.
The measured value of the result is 25.03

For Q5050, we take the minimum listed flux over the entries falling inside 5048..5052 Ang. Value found 17.73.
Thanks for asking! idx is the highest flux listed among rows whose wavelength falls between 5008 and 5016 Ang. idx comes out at 22.54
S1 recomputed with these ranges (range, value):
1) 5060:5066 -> 19.31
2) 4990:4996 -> 20.94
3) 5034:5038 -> 19.3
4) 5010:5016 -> 16.58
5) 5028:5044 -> 16.25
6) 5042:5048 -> 16.7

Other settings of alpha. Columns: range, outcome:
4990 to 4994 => 23.04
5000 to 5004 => 20.99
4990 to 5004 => 25.32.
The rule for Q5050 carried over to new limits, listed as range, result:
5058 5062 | 23.26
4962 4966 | 23.15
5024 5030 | 19.18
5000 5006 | 18.2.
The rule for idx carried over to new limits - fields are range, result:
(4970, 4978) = 27.25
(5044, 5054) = 24.2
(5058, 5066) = 25.13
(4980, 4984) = 21.69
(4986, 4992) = 23.09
